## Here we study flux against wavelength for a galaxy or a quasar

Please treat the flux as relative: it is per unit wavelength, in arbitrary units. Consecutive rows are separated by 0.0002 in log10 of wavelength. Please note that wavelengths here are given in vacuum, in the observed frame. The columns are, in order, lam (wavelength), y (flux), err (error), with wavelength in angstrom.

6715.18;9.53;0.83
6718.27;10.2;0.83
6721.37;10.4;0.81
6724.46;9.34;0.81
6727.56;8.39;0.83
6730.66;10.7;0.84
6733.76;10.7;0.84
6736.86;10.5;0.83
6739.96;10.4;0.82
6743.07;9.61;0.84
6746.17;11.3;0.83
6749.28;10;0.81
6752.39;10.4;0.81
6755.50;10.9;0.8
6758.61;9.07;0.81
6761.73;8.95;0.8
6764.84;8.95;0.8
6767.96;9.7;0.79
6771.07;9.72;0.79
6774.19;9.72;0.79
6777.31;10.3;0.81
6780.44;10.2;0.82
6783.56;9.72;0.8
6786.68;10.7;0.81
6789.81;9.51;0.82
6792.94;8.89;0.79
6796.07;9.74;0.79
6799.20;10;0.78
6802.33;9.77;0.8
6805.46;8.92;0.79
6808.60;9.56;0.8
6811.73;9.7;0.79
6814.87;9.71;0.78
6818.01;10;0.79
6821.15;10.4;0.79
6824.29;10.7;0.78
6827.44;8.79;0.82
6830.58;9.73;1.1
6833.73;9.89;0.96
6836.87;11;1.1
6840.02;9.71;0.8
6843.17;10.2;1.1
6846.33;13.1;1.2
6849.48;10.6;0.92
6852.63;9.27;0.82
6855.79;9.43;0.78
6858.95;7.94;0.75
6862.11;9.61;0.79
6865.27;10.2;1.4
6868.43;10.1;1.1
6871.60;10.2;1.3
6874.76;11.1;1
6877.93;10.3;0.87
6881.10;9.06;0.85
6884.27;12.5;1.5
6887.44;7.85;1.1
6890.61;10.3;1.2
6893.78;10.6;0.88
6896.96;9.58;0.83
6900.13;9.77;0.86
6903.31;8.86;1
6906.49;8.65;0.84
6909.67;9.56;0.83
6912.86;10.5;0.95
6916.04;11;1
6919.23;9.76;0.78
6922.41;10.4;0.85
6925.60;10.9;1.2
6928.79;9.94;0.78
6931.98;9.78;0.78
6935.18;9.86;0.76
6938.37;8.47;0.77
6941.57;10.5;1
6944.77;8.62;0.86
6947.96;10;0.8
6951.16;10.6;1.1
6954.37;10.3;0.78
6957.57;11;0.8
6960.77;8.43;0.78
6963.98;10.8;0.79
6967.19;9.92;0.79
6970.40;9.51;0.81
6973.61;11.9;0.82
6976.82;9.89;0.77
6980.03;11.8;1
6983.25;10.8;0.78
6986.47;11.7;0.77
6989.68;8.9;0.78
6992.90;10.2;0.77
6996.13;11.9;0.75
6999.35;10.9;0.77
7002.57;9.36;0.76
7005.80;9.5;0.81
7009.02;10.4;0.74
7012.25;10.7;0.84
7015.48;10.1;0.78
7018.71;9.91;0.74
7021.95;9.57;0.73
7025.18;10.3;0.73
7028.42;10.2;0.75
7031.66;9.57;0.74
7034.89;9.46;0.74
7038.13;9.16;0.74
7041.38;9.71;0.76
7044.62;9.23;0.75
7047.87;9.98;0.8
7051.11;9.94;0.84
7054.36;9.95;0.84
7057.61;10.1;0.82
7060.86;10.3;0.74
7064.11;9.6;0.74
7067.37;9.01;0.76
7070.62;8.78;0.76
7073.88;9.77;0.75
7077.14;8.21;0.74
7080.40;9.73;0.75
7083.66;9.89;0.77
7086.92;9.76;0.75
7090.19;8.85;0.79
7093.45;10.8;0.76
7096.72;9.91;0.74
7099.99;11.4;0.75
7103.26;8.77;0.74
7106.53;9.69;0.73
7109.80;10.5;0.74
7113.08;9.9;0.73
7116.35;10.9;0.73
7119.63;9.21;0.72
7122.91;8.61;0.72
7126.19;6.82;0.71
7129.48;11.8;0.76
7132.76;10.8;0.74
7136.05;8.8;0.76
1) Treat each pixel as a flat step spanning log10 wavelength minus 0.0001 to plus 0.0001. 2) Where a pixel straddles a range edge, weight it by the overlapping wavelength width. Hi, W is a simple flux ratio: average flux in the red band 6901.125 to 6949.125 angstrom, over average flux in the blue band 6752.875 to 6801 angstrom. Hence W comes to 1.0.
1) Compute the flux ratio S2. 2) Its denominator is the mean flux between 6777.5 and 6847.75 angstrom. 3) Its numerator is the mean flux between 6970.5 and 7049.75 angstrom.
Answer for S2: 1.02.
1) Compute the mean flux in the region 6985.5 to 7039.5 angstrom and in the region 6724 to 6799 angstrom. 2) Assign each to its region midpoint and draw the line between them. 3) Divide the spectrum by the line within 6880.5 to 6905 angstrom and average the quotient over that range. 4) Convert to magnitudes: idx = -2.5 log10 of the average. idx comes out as 0.02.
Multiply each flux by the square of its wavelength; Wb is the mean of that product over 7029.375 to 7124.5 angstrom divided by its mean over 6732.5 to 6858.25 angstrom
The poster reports 1.05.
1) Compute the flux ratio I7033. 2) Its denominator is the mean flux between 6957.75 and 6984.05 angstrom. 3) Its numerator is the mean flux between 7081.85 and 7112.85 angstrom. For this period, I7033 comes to 1.0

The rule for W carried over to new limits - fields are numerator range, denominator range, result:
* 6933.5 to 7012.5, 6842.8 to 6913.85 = 1.03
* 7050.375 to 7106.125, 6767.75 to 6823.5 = 0.99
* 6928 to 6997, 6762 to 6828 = 1.05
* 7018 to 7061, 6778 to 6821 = 1.00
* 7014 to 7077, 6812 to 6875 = 0.96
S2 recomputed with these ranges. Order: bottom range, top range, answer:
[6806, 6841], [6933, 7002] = 1.04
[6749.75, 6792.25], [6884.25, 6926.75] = 1.01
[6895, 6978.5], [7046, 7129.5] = 0.97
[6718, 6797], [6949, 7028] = 1.04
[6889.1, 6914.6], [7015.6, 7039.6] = 1.00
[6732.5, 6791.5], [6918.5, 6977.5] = 1.00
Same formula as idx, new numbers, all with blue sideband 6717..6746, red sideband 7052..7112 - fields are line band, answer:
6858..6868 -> 0.058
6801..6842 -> 0.017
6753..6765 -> 0.051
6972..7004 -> -0.097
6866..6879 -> -0.050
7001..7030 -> -0.023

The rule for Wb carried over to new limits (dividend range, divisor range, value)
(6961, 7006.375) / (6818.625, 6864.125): 1.09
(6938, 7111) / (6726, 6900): 1.06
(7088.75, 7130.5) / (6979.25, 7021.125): 0.96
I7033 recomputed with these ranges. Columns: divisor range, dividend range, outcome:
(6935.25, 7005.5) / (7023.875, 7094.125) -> 0.94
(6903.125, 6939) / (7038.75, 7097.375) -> 0.97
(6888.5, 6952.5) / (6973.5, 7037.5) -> 1.04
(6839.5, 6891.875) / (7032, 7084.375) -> 0.95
